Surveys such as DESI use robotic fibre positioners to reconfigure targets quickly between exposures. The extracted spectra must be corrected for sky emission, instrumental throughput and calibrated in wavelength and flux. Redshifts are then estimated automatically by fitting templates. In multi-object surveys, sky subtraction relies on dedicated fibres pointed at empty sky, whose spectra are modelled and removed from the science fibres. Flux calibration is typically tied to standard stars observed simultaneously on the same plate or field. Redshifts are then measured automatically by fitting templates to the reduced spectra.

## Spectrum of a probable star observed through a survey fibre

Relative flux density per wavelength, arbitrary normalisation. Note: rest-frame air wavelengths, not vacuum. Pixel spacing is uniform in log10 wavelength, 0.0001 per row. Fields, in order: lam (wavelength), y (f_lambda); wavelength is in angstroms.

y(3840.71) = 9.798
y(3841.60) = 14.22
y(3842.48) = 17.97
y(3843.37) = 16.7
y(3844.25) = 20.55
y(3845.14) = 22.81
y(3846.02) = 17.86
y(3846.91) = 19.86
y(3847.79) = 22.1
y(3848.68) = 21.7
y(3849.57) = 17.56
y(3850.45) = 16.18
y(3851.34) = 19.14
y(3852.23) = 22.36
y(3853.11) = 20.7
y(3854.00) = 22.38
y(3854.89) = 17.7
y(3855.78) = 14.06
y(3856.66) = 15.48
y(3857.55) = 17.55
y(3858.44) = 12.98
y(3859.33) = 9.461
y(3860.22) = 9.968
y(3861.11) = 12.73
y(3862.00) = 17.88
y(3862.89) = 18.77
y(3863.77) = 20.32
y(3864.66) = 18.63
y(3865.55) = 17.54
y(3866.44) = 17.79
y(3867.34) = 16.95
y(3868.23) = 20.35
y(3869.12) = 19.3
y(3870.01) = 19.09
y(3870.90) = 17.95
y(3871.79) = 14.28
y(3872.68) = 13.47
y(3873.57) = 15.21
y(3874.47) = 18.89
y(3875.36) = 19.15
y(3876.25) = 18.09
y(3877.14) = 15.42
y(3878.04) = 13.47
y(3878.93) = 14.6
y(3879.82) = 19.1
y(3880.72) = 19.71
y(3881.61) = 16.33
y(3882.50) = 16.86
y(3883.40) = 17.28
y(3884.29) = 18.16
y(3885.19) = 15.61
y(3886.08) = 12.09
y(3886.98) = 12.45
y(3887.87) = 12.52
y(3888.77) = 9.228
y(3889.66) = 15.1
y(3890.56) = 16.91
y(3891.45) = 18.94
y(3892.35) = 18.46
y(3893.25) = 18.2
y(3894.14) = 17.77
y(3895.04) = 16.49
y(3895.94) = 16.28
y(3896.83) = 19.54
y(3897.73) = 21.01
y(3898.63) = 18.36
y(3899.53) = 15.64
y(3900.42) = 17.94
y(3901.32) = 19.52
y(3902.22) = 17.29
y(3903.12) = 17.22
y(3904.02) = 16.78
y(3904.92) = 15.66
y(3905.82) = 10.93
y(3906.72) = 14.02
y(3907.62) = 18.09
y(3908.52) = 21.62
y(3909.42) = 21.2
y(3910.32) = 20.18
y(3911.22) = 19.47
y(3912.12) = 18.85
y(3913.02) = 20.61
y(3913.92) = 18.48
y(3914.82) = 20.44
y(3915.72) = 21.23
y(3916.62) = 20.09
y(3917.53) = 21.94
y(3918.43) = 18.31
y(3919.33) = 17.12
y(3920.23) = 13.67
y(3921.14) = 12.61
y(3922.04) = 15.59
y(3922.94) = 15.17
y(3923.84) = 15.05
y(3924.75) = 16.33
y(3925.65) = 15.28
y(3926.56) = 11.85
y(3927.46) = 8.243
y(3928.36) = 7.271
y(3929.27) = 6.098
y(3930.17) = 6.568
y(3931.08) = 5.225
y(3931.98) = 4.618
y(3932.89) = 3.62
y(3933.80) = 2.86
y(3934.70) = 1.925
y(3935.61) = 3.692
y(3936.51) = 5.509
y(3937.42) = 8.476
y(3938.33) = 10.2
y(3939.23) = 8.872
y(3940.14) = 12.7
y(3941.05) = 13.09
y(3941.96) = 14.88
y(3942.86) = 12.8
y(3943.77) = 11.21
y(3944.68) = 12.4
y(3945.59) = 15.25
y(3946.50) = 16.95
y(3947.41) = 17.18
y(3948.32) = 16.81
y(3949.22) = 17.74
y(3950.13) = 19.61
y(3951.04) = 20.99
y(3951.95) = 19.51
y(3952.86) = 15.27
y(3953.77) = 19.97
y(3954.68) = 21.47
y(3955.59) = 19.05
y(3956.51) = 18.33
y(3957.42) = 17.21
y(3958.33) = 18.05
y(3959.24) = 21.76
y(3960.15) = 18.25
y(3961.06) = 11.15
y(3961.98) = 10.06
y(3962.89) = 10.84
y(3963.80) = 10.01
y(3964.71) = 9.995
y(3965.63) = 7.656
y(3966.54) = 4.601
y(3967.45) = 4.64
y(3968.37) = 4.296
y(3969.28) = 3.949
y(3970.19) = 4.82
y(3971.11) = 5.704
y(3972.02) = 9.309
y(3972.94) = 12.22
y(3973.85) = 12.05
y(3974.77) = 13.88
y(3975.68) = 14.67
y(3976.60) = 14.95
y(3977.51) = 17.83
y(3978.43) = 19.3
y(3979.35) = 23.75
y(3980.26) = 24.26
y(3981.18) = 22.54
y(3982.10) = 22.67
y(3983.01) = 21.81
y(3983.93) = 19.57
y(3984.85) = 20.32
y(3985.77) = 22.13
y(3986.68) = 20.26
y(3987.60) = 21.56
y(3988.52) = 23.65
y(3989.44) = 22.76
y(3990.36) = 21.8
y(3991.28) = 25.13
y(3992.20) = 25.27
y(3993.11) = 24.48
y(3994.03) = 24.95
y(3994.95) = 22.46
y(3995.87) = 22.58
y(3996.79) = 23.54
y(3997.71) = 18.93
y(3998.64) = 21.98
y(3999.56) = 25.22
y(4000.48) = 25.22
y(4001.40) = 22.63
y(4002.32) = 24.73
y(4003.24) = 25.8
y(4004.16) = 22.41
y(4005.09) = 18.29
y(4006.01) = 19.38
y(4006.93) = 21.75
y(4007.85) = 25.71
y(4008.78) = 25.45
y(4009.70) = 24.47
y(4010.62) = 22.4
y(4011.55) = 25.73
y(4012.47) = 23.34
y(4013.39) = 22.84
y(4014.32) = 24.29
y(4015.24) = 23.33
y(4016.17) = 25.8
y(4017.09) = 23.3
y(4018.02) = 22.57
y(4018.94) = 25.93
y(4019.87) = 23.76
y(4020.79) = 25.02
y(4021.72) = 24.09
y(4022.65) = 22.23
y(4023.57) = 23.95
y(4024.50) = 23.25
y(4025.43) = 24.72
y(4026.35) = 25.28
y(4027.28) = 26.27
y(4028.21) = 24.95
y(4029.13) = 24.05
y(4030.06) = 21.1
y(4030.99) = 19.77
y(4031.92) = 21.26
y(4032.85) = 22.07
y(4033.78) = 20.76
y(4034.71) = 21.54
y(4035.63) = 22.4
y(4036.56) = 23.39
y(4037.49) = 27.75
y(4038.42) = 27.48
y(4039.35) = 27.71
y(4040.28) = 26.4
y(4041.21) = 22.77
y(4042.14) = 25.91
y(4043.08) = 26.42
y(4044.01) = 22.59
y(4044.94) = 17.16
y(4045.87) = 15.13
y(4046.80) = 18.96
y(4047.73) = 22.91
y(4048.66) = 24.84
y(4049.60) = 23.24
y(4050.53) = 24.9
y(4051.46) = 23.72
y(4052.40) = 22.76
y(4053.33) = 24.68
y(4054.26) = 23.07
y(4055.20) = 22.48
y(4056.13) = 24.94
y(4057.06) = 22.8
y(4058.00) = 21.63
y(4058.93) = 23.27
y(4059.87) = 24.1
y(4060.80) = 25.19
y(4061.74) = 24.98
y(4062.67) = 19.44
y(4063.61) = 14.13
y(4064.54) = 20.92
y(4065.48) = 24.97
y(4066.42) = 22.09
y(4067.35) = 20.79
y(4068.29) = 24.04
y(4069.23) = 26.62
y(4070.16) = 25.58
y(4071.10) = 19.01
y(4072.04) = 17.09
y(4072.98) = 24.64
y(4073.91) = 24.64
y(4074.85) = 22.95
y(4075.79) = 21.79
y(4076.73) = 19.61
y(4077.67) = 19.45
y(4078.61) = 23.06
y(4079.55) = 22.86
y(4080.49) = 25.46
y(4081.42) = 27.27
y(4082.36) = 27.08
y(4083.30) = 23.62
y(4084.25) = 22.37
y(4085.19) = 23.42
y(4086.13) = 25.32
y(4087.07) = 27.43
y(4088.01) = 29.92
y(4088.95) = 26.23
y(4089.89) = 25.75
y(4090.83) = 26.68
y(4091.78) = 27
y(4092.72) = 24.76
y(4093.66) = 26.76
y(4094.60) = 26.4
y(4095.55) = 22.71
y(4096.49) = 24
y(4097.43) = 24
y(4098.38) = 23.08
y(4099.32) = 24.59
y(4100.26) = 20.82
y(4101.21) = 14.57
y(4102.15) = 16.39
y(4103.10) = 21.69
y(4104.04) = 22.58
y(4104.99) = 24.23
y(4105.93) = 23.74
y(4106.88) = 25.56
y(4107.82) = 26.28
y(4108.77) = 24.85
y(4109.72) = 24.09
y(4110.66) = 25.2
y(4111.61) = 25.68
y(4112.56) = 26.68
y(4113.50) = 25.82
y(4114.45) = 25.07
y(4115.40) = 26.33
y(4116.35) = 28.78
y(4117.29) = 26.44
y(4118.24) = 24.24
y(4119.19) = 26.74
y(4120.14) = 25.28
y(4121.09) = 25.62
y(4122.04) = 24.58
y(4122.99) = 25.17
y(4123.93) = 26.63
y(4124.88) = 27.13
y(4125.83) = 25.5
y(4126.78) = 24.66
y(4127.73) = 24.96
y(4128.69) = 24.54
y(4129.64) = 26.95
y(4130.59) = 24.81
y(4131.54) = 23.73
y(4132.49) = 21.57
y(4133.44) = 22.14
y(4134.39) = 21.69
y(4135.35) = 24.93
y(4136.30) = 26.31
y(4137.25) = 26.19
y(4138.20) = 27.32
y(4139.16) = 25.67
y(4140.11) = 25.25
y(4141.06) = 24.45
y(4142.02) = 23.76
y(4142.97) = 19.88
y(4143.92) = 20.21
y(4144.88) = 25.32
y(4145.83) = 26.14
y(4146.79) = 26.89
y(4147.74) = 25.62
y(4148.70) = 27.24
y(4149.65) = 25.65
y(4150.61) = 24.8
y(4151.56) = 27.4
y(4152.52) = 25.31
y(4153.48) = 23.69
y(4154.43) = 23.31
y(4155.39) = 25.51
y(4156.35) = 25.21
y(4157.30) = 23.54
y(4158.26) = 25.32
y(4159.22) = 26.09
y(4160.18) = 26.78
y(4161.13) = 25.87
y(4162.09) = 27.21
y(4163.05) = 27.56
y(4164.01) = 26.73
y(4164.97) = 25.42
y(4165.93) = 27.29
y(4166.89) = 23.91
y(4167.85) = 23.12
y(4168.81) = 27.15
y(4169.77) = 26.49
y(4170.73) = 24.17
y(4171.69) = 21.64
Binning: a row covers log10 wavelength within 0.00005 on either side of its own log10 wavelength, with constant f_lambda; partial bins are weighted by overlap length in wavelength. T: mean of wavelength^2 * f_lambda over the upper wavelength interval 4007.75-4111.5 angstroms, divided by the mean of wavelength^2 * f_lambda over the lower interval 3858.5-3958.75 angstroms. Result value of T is 1.64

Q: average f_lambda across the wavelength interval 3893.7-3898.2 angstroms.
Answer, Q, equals 18.2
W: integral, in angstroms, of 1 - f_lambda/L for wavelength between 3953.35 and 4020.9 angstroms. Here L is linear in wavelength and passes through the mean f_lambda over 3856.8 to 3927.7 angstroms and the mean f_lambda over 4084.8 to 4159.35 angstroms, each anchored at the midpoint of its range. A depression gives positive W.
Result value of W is 3.4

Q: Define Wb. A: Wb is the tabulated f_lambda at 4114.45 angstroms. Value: 25.07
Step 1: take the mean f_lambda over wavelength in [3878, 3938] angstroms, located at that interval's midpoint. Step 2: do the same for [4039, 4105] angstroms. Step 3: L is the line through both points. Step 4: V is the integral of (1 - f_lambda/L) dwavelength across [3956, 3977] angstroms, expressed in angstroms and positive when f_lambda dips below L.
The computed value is 7.7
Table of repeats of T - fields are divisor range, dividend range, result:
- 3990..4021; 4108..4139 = 1.14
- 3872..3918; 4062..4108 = 1.48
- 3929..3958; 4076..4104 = 2.03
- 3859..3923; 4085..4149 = 1.63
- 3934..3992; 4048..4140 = 1.71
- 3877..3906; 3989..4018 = 1.51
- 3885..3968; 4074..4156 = 1.86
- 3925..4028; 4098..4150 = 1.51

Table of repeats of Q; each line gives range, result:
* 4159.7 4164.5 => 26.8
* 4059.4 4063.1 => 23.5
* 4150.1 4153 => 25.8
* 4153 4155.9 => 24.2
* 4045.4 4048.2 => 19.1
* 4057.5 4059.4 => 22.4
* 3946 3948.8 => 17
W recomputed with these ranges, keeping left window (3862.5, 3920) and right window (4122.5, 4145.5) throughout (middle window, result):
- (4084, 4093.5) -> -1.1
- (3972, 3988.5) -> 1.0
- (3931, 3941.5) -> 6.7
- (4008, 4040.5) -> -4.0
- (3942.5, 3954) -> 1.6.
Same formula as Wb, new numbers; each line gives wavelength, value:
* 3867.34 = 16.95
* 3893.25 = 18.2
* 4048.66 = 24.84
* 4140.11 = 25.25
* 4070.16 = 25.58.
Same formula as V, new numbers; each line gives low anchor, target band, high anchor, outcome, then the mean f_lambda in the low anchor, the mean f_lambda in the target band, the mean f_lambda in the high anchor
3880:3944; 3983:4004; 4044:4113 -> -4.54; 14.6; 22.9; 23.3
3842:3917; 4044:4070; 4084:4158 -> 0.49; 17.5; 22.4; 24.8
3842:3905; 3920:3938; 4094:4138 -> 9.45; 17.2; 8.93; 24.4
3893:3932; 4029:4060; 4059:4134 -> -1.75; 16.1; 23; 24.1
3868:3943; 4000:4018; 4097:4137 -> -3.60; 15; 23.5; 24.4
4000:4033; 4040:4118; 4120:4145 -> 1.71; 23.5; 23.6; 24.6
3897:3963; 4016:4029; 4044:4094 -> -2.46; 14.9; 24.3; 23.3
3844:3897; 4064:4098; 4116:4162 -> -0.94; 17.1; 24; 25.1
